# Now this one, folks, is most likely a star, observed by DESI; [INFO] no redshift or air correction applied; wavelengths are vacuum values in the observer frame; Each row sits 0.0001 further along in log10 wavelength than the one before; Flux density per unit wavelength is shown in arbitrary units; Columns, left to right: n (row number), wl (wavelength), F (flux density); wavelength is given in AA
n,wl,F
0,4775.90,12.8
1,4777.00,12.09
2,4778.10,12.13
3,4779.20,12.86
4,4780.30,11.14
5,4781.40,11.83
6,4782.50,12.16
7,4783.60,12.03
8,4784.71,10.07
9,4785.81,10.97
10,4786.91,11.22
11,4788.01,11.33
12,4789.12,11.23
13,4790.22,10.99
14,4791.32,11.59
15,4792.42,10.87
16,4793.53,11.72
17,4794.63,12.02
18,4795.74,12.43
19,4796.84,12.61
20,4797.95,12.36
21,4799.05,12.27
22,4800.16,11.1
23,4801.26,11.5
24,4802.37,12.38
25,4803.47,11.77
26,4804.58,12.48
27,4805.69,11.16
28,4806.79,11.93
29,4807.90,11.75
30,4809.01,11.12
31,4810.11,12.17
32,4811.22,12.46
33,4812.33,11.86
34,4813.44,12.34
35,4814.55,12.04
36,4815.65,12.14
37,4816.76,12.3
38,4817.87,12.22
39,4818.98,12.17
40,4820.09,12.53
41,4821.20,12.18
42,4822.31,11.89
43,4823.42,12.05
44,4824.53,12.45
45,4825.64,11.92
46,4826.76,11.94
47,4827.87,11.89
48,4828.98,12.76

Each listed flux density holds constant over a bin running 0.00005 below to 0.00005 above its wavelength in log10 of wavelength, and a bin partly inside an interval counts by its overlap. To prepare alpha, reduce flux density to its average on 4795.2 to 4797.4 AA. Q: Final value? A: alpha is 12.5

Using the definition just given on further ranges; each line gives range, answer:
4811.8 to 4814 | 12.1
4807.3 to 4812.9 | 11.9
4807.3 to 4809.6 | 11.5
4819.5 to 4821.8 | 12.3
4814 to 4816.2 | 12.1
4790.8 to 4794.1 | 11.4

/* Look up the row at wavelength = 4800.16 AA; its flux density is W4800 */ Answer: 11.1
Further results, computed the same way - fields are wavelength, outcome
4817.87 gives 12.22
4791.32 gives 11.59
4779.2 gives 12.86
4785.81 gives 10.97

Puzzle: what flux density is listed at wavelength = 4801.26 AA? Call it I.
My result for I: 11.5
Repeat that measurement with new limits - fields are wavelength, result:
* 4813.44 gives 12.34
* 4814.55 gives 12.04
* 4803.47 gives 11.77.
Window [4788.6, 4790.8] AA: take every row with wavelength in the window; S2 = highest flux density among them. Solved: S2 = 11.23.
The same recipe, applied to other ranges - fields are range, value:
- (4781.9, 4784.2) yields 12.16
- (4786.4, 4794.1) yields 11.72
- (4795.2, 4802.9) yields 12.61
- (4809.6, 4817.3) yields 12.46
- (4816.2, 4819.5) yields 12.3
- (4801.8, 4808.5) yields 12.48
